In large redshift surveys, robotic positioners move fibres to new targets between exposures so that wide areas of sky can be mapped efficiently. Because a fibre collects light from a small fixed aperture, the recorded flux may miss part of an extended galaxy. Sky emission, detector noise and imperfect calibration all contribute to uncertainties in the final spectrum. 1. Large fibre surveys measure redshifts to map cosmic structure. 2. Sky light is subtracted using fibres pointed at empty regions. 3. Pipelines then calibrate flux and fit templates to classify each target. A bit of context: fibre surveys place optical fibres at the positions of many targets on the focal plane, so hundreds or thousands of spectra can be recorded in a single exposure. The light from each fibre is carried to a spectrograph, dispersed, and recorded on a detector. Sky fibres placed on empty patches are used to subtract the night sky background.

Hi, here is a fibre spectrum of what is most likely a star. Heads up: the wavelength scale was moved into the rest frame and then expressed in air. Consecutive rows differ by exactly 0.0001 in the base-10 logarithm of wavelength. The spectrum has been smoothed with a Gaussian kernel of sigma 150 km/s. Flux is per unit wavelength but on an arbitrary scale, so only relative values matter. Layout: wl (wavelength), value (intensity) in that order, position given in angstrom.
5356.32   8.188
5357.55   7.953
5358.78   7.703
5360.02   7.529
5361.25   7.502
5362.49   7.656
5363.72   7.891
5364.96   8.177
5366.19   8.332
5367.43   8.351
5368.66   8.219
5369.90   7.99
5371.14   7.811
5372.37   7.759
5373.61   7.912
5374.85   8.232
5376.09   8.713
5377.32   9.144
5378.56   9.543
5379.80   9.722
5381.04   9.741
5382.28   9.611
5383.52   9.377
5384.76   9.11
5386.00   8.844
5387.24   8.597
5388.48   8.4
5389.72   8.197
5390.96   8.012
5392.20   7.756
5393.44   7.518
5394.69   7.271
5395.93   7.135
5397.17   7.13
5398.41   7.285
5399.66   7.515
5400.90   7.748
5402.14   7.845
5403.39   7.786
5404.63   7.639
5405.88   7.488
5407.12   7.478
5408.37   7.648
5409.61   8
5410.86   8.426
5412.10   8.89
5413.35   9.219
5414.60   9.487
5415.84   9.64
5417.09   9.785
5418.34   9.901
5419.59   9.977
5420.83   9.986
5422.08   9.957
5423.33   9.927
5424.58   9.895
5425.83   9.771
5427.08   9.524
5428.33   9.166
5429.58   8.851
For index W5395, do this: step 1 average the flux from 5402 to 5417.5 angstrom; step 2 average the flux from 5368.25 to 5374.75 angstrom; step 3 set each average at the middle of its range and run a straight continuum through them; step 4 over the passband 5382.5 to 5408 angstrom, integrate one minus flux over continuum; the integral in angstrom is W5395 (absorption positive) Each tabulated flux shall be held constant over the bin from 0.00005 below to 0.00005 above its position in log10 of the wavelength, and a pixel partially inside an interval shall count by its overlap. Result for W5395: 0.92 angstrom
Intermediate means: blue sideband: 7.95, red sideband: 8.41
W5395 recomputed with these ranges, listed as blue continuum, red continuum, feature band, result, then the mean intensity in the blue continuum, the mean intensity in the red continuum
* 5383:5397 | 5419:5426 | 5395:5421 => 2.3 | 8.16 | 9.93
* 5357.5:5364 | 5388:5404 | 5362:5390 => -3.4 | 7.68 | 7.65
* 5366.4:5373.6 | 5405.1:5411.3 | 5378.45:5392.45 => -1.7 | 8.03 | 7.78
